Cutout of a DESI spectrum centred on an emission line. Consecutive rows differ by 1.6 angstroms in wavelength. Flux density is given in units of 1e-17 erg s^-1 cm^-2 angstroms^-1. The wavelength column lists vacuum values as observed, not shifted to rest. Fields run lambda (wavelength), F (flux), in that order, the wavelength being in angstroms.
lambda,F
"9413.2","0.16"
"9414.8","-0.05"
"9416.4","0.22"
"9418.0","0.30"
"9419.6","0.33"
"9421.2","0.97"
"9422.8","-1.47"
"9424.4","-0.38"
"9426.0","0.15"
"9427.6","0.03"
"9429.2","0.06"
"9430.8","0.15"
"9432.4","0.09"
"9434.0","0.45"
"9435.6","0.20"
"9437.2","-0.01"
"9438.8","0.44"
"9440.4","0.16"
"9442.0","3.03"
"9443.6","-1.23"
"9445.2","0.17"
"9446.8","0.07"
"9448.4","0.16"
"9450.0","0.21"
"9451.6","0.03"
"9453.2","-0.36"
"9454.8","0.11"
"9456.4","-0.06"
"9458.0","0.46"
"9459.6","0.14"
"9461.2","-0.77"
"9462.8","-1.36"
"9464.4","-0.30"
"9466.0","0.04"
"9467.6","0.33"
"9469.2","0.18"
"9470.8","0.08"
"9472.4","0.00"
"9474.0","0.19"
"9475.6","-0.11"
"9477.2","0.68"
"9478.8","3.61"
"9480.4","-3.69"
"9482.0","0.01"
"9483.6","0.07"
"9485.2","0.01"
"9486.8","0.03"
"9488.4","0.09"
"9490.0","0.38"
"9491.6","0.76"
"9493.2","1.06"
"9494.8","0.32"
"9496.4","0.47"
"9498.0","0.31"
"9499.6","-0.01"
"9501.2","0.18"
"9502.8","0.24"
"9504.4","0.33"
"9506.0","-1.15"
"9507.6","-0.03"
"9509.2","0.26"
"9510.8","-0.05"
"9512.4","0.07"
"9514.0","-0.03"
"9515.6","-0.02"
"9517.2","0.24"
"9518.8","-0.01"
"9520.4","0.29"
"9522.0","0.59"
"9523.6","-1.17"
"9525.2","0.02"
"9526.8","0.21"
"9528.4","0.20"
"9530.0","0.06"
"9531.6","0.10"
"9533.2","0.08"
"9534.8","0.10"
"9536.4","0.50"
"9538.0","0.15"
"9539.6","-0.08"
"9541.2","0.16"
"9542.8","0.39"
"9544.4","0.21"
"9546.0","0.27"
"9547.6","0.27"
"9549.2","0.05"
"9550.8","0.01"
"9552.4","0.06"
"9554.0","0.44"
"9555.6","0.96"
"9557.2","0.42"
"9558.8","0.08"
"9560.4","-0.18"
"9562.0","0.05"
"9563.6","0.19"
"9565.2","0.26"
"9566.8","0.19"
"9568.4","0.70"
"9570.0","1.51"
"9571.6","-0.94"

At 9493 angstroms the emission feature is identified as H-beta 4861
